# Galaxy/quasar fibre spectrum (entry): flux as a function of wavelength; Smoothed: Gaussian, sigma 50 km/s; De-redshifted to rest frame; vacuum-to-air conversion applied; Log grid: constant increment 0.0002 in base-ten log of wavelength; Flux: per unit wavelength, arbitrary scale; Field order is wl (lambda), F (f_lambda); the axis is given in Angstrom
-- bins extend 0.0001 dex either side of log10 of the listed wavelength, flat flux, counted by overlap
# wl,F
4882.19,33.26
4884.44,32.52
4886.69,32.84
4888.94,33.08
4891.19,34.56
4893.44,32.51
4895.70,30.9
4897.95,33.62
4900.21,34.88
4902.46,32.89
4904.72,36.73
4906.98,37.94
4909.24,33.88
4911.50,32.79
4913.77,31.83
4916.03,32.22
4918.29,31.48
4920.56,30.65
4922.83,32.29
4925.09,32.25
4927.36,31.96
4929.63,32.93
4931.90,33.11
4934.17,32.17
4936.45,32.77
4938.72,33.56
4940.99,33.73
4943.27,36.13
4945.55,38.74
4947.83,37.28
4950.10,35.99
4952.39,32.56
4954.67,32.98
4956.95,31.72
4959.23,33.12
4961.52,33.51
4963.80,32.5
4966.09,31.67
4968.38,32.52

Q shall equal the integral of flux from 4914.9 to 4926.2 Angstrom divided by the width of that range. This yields 31.8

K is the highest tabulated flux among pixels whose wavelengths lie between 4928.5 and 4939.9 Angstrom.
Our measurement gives 33.56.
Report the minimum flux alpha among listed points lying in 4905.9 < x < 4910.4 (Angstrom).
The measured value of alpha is 33.88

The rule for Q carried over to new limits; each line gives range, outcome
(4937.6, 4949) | 35.9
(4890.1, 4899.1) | 32.9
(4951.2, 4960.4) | 32.6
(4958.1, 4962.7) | 33.3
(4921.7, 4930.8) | 32.4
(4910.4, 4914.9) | 32.3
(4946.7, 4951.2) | 36.7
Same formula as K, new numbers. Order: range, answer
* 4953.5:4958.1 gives 32.98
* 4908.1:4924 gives 33.88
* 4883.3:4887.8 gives 32.84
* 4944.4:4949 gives 38.74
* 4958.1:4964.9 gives 33.51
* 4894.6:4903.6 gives 34.88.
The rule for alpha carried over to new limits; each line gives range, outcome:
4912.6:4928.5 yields 30.65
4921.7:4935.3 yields 31.96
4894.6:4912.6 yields 30.9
